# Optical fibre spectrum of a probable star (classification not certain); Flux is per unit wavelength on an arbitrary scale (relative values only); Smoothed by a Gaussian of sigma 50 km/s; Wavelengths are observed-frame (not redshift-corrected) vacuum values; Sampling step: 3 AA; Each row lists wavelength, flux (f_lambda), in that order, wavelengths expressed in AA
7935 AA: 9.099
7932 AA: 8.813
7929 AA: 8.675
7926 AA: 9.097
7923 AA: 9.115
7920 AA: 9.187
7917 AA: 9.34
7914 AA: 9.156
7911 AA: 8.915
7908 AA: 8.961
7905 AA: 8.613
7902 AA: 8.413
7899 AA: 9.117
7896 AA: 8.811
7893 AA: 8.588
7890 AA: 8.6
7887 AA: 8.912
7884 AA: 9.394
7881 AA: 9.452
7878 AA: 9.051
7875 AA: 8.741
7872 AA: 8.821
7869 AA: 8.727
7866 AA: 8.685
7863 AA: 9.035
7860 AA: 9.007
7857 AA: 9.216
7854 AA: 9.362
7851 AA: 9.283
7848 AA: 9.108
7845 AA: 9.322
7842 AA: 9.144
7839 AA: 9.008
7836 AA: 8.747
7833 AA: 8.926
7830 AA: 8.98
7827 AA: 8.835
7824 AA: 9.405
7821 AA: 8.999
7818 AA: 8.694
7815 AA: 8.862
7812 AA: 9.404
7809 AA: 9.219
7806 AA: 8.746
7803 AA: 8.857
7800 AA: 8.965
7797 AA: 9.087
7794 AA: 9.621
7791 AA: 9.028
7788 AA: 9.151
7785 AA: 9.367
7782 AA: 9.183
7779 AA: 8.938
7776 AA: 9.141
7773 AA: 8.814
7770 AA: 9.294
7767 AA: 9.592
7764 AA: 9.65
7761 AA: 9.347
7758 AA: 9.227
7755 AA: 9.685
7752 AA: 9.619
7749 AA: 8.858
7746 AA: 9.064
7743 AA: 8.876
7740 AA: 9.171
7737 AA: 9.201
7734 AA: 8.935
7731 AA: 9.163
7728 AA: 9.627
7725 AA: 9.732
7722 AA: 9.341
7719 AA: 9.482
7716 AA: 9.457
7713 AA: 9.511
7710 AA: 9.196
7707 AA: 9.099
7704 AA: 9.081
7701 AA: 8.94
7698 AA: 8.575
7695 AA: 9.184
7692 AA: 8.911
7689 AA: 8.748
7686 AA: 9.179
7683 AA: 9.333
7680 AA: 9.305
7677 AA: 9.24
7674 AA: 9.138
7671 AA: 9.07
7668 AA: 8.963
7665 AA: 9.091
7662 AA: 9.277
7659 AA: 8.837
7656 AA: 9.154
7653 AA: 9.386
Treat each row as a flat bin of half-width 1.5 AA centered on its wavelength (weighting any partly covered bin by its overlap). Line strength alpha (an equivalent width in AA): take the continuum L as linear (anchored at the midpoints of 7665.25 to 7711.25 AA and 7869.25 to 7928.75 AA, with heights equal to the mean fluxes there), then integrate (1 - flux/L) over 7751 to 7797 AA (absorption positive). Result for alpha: -1.4 AA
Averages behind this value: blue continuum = 9.06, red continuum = 8.95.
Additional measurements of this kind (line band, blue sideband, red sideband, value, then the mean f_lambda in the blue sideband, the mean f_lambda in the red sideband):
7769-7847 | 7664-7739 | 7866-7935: -0.2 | 9.18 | 8.93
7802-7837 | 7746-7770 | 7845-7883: 0.8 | 9.39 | 9.06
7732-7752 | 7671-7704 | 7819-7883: 0.0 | 9.06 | 9.04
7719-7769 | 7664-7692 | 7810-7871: -1.3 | 9.11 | 9.04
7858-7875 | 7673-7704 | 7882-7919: 0.2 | 9.06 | 8.91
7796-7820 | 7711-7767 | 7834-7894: 0.5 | 9.34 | 9.01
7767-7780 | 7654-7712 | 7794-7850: -0.1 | 9.08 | 9.04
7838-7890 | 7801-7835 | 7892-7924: -0.6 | 8.99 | 8.93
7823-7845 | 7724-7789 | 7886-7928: 0.1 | 9.25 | 8.91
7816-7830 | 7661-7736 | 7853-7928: 0.1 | 9.18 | 8.97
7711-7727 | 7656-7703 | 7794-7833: -0.8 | 9.06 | 9.03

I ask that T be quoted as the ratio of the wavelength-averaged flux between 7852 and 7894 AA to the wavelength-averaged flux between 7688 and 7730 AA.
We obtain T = 0.97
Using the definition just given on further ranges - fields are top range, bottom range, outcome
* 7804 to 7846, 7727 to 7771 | 0.97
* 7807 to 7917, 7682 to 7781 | 0.98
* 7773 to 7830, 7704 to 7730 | 0.96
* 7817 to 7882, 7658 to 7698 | 0.99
